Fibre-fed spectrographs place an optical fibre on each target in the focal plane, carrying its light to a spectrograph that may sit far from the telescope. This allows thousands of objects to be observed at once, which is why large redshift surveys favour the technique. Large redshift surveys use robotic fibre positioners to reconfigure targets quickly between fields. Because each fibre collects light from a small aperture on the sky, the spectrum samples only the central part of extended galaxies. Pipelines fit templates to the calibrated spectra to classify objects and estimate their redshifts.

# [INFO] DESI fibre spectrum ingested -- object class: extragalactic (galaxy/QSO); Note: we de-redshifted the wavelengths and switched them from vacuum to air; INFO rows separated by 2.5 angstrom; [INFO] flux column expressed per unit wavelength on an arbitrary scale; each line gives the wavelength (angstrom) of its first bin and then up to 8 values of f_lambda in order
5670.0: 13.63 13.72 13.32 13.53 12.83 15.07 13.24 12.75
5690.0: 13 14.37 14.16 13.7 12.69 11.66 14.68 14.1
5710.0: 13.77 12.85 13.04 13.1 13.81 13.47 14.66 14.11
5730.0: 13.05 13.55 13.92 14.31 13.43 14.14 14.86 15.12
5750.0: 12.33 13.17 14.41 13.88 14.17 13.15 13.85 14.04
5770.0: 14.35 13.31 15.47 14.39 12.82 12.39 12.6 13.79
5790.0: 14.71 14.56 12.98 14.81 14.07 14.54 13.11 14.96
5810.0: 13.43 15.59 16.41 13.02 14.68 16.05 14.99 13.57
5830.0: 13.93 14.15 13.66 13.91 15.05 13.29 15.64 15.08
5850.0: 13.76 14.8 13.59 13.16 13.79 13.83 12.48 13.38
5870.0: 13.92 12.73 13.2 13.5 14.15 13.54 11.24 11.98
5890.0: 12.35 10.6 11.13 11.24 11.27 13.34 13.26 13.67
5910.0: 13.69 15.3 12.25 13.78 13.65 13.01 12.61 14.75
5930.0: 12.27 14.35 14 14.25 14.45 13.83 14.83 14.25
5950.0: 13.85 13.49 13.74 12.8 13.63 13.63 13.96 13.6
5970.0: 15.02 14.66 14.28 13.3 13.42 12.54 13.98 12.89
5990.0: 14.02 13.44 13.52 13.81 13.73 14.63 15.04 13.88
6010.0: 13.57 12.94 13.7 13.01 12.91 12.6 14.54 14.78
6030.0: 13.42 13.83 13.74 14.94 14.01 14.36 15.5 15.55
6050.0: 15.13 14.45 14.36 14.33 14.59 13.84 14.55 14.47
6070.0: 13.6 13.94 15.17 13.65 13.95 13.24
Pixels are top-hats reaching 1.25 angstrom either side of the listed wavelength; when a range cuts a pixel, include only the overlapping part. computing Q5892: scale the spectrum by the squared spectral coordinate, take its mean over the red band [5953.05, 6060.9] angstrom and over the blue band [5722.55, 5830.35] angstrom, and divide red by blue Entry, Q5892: 1.1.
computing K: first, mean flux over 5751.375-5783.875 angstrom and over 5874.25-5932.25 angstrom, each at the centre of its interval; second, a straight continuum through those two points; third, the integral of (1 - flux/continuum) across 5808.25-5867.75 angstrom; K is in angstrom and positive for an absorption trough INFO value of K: -4.1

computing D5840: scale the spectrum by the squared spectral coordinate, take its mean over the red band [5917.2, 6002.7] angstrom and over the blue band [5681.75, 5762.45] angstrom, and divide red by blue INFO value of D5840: 1.09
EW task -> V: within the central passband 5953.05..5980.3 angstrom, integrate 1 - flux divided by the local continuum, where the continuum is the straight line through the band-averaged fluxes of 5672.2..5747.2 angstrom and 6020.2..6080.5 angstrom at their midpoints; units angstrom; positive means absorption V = 0.6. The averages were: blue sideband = 13.6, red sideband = 14.3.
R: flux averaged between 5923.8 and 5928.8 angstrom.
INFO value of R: 13.7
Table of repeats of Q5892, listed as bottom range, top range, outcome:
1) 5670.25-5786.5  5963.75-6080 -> 1.13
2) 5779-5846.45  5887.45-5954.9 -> 0.97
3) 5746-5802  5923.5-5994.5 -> 1.06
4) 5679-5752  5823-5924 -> 1.04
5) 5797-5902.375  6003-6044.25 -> 1.08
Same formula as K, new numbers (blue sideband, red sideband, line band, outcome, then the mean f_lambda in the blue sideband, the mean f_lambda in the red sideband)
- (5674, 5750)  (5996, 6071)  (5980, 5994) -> 0.7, 13.7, 14.1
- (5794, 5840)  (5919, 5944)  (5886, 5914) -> 2.8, 14.4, 13.7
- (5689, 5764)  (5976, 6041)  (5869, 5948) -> 2.9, 13.7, 13.7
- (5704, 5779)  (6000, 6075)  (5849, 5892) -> 2.4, 13.9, 14.2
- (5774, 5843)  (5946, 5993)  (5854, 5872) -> 0.8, 14.2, 13.7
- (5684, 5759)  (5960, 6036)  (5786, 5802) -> -0.6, 13.6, 13.7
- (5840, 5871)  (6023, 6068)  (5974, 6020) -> 2.2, 13.9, 14.4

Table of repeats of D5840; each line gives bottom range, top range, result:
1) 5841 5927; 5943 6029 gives 1.08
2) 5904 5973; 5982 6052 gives 1.04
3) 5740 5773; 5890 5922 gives 0.97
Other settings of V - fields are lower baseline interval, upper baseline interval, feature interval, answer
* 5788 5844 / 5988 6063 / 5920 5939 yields 0.8 angstrom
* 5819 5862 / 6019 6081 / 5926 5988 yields 1.9 angstrom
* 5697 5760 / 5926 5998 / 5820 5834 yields -0.8 angstrom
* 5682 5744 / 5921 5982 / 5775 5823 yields -1.7 angstrom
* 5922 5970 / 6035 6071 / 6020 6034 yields 0.6 angstrom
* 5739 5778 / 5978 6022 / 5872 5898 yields 2.7 angstrom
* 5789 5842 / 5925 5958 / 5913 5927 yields 0.7 angstrom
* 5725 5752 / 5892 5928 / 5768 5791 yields -0.2 angstrom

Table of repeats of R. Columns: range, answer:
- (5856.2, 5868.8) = 13.3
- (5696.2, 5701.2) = 13.2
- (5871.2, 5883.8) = 13.4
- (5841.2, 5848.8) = 14.7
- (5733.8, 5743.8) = 14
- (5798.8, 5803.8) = 14.3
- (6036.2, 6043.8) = 14.4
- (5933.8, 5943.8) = 14.1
